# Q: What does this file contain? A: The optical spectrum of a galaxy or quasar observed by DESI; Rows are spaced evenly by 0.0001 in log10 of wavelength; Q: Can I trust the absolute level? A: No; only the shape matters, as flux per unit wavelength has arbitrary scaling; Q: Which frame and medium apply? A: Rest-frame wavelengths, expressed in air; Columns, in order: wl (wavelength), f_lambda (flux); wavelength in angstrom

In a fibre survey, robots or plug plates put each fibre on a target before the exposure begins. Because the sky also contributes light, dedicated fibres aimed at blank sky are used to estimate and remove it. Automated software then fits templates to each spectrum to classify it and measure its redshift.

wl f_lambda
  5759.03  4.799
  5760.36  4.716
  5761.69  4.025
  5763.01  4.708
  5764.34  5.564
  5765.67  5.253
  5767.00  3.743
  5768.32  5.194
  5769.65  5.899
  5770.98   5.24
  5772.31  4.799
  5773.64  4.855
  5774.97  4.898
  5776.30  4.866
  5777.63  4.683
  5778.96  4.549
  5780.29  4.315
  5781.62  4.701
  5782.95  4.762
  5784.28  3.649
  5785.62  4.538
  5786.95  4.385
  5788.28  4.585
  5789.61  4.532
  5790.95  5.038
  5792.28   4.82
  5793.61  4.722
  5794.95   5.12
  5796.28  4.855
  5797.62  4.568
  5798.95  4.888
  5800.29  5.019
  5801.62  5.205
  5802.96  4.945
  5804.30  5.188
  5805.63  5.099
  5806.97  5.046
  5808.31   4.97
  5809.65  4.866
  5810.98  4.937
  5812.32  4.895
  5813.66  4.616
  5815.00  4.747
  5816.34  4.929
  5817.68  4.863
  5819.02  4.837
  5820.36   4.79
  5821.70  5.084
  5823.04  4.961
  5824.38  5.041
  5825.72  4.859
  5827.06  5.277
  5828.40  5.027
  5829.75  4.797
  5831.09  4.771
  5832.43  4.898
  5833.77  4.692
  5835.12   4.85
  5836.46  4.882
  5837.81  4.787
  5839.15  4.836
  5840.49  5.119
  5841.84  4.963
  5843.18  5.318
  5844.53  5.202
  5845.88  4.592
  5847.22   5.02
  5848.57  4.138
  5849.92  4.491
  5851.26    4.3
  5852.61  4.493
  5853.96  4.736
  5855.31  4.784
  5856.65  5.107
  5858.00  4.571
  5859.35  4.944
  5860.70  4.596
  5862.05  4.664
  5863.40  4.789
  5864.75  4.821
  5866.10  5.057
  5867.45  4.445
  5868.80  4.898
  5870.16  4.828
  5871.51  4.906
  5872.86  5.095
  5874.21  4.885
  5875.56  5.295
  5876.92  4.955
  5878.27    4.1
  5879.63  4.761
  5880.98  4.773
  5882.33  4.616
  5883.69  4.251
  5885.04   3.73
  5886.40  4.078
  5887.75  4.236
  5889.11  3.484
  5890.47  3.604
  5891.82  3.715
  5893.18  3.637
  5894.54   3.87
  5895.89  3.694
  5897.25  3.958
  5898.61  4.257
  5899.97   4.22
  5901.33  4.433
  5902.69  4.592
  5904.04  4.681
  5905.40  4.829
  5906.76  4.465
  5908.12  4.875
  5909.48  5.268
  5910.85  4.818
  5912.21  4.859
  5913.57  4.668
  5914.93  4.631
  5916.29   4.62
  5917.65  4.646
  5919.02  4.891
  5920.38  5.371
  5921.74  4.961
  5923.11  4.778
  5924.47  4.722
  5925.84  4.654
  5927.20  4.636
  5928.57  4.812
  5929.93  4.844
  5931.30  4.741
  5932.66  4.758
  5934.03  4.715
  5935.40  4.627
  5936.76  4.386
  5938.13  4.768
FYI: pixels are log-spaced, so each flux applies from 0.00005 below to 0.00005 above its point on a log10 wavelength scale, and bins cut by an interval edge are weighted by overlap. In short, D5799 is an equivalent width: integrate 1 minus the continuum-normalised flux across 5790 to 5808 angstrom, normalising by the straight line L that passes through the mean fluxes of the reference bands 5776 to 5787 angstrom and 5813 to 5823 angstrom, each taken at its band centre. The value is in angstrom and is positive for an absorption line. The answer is -1.1 angstrom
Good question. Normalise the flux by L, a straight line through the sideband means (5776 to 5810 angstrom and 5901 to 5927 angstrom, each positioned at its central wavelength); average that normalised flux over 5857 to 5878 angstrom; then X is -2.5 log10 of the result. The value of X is -0.01 mag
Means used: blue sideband 4.76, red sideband 4.78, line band 4.84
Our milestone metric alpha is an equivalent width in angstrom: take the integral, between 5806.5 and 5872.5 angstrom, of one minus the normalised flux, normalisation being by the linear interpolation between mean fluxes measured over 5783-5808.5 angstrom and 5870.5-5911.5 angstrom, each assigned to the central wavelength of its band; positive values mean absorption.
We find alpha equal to -3.2 angstrom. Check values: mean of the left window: 4.79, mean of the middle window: 4.84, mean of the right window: 4.41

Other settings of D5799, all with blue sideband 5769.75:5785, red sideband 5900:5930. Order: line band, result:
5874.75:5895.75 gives 2.4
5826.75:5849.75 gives -0.7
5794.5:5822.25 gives -1.2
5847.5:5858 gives 0.3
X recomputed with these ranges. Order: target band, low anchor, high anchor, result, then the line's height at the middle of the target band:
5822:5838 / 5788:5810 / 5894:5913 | -0.027 mag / 4.79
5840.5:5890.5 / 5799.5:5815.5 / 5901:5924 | 0.049 mag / 4.87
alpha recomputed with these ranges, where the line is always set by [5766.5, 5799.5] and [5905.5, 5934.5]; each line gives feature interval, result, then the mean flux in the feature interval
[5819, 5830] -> -0.5 angstrom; 4.98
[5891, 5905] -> 2.0 angstrom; 4.12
